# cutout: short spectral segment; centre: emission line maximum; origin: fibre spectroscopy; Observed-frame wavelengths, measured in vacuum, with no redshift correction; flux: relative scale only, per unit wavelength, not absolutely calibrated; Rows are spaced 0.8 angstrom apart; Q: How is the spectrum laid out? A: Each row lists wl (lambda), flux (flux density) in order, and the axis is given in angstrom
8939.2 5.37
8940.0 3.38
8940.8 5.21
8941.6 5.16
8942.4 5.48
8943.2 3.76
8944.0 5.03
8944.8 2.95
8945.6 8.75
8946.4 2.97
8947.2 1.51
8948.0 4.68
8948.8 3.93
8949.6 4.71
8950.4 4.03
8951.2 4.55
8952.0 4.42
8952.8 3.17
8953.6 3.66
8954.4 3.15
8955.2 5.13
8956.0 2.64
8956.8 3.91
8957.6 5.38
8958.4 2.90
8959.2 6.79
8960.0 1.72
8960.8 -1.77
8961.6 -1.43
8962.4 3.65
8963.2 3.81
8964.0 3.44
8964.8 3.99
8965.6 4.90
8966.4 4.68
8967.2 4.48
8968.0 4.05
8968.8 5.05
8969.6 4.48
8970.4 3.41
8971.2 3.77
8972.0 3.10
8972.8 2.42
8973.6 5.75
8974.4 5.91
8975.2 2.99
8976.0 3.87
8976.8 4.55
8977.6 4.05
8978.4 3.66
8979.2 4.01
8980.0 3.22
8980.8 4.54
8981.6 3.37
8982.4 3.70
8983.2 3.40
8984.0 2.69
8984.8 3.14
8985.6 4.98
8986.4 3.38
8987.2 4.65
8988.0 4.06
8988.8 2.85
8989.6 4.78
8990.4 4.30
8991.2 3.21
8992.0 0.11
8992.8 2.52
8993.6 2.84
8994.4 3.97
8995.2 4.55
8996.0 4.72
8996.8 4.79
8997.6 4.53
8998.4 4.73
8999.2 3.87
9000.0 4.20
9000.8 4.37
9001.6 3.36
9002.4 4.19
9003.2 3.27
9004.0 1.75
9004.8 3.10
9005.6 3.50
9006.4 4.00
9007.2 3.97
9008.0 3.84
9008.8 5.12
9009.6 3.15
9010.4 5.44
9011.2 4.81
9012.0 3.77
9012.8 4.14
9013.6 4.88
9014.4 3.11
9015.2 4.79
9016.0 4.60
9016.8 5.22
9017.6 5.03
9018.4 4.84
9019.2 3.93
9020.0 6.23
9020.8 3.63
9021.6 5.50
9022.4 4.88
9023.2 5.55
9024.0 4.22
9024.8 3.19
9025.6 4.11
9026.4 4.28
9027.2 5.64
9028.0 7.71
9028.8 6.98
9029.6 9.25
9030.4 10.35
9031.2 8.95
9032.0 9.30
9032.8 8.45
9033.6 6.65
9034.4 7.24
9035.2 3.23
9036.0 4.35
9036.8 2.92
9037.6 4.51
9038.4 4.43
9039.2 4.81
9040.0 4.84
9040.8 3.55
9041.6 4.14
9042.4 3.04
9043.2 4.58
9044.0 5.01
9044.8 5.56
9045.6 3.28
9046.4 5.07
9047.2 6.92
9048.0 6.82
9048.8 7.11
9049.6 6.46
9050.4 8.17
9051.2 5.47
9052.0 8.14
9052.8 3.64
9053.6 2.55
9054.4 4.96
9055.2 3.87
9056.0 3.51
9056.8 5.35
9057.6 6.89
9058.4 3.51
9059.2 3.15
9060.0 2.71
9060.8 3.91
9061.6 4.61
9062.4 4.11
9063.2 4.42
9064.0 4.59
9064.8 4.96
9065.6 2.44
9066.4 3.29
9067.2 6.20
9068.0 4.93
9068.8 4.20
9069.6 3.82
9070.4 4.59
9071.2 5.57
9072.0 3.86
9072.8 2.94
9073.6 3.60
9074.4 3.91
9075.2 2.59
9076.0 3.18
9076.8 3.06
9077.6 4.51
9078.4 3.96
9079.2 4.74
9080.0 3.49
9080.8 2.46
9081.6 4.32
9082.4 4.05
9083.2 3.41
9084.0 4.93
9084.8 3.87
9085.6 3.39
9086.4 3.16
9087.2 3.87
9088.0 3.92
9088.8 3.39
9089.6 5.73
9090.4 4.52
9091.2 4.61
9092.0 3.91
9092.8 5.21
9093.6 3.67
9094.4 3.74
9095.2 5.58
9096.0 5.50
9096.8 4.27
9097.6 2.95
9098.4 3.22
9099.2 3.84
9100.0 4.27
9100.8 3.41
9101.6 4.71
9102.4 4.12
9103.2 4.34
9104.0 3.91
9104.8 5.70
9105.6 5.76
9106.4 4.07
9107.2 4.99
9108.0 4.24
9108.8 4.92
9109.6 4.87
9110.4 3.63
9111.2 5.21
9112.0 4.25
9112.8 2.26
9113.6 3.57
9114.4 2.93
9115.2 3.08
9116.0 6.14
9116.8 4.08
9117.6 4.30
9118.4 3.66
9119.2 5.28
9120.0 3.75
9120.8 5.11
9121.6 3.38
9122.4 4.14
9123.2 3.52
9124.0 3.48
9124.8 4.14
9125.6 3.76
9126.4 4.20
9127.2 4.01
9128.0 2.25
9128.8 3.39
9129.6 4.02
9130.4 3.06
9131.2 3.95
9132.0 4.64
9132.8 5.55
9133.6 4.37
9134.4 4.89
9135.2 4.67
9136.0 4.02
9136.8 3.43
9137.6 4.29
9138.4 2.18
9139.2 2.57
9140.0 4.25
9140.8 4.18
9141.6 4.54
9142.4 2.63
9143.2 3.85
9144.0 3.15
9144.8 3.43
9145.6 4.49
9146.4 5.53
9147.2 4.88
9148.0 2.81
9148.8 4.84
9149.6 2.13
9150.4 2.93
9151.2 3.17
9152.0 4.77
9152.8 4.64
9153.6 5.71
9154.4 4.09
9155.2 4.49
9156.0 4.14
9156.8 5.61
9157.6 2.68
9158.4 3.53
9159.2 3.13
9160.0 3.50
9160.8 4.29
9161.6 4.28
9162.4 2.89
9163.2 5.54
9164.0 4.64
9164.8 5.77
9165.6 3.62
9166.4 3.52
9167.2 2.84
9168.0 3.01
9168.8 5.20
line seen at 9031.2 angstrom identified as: [S II] 6716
